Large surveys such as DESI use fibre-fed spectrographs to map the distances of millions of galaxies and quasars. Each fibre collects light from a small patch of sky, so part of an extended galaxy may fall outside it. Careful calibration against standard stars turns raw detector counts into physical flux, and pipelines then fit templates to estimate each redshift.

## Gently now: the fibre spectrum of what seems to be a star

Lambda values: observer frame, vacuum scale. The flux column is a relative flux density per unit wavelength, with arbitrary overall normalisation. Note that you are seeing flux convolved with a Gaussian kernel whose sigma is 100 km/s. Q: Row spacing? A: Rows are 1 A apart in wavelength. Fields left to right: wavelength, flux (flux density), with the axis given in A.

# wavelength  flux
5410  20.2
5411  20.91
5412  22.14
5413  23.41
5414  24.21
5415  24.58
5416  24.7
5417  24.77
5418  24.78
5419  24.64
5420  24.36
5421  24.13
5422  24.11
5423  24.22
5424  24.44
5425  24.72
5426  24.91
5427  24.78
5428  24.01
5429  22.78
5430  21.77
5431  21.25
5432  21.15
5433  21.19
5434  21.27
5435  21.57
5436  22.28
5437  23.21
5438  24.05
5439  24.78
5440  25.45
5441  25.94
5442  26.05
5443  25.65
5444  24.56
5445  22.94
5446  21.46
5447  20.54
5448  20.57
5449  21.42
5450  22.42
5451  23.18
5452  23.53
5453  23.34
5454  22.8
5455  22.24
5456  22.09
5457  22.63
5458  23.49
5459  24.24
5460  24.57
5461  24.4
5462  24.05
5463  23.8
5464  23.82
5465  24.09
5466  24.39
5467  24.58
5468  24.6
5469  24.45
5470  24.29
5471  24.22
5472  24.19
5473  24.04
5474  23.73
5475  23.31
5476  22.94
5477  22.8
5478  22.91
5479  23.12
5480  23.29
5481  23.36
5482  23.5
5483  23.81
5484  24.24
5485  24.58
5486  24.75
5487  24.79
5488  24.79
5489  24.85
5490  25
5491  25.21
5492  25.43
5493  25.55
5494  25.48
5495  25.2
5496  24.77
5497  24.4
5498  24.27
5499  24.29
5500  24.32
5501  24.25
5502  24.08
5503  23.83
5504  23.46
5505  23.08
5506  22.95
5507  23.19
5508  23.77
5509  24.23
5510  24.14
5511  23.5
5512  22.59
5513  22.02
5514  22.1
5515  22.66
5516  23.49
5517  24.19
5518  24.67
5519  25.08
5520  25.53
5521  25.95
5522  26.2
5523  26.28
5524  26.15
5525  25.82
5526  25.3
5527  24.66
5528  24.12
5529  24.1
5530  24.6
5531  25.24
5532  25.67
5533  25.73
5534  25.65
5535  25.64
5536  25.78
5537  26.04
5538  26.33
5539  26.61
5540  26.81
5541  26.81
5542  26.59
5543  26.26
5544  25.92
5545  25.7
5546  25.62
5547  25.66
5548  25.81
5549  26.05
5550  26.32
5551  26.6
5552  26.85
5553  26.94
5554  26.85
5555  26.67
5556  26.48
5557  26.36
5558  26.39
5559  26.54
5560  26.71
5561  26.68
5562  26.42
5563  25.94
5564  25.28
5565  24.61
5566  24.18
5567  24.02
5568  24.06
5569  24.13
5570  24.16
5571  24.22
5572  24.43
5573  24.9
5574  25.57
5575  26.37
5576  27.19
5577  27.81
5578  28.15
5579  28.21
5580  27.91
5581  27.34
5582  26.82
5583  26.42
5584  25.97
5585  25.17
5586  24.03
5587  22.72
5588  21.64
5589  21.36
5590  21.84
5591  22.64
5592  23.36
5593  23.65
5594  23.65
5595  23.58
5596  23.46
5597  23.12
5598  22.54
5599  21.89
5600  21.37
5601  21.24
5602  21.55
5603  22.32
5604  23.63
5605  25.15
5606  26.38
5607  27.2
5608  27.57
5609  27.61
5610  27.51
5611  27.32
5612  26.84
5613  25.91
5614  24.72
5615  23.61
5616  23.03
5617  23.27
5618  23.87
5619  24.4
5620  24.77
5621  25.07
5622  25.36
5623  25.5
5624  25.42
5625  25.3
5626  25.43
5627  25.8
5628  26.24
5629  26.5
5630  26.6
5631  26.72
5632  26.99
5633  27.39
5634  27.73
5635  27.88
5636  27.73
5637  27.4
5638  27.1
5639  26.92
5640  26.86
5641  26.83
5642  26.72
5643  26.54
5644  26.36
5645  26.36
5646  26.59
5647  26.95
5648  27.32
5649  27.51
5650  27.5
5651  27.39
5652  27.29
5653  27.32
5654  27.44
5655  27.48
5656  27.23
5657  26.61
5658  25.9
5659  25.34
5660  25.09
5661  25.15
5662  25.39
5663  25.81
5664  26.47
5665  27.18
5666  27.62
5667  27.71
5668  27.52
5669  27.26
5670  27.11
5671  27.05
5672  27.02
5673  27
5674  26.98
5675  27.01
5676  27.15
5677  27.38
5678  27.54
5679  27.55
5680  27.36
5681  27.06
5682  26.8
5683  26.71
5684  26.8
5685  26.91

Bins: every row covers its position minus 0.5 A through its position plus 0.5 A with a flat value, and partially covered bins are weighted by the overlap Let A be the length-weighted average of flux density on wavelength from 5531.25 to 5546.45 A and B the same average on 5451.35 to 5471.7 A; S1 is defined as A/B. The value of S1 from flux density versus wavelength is 1.10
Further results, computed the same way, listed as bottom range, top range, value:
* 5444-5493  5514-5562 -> 1.09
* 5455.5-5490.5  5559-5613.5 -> 1.04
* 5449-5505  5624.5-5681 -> 1.12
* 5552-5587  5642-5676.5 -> 1.03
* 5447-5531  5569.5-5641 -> 1.05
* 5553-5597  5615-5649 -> 1.04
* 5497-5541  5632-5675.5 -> 1.09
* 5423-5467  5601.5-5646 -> 1.11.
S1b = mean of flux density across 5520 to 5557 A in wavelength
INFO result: 25.9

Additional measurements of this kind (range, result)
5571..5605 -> 24.3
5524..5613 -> 25.3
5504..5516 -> 23.1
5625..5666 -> 26.7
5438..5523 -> 23.9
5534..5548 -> 26.1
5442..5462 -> 23.1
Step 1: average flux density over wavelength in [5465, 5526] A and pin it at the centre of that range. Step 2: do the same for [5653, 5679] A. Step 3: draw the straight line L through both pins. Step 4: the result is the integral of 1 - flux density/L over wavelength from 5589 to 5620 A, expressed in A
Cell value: 2.1 A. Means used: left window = 24.2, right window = 26.8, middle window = 24.1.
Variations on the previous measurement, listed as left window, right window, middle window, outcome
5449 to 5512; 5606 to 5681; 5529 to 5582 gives -1.88 A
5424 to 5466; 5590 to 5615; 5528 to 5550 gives -1.79 A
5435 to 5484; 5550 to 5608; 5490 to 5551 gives -1.66 A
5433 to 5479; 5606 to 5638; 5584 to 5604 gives 2.19 A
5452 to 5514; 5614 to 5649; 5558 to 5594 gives 0.16 A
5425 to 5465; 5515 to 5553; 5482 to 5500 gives -0.20 A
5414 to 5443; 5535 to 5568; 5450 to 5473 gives 0.64 A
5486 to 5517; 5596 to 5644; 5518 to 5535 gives -0.70 A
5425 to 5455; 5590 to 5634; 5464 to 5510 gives -1.17 A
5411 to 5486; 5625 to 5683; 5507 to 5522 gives 0.43 A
